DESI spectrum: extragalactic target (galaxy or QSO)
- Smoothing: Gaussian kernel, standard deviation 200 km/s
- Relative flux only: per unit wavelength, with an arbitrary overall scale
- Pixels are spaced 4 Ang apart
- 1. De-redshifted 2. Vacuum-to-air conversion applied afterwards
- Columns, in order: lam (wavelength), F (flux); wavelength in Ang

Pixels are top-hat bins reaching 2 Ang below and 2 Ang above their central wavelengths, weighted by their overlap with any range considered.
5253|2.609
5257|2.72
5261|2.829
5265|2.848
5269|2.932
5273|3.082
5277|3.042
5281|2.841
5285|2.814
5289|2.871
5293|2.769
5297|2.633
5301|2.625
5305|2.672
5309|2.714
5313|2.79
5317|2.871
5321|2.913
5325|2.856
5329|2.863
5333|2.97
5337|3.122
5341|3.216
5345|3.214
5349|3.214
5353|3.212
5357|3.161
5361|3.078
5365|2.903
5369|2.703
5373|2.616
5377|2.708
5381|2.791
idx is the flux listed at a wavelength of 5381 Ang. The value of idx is 2.791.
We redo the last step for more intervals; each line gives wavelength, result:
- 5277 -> 3.042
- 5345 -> 3.214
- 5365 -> 2.903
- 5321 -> 2.913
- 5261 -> 2.829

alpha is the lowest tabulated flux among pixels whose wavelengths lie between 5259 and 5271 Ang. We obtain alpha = 2.829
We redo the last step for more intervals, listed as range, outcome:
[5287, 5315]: 2.625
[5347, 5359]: 3.161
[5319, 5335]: 2.856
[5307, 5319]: 2.714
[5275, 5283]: 2.841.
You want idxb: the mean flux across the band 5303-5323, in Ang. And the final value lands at 2.79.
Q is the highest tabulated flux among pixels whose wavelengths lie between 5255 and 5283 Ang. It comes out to 3.082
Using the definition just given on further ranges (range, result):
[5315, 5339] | 3.122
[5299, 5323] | 2.913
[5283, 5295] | 2.871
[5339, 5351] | 3.216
